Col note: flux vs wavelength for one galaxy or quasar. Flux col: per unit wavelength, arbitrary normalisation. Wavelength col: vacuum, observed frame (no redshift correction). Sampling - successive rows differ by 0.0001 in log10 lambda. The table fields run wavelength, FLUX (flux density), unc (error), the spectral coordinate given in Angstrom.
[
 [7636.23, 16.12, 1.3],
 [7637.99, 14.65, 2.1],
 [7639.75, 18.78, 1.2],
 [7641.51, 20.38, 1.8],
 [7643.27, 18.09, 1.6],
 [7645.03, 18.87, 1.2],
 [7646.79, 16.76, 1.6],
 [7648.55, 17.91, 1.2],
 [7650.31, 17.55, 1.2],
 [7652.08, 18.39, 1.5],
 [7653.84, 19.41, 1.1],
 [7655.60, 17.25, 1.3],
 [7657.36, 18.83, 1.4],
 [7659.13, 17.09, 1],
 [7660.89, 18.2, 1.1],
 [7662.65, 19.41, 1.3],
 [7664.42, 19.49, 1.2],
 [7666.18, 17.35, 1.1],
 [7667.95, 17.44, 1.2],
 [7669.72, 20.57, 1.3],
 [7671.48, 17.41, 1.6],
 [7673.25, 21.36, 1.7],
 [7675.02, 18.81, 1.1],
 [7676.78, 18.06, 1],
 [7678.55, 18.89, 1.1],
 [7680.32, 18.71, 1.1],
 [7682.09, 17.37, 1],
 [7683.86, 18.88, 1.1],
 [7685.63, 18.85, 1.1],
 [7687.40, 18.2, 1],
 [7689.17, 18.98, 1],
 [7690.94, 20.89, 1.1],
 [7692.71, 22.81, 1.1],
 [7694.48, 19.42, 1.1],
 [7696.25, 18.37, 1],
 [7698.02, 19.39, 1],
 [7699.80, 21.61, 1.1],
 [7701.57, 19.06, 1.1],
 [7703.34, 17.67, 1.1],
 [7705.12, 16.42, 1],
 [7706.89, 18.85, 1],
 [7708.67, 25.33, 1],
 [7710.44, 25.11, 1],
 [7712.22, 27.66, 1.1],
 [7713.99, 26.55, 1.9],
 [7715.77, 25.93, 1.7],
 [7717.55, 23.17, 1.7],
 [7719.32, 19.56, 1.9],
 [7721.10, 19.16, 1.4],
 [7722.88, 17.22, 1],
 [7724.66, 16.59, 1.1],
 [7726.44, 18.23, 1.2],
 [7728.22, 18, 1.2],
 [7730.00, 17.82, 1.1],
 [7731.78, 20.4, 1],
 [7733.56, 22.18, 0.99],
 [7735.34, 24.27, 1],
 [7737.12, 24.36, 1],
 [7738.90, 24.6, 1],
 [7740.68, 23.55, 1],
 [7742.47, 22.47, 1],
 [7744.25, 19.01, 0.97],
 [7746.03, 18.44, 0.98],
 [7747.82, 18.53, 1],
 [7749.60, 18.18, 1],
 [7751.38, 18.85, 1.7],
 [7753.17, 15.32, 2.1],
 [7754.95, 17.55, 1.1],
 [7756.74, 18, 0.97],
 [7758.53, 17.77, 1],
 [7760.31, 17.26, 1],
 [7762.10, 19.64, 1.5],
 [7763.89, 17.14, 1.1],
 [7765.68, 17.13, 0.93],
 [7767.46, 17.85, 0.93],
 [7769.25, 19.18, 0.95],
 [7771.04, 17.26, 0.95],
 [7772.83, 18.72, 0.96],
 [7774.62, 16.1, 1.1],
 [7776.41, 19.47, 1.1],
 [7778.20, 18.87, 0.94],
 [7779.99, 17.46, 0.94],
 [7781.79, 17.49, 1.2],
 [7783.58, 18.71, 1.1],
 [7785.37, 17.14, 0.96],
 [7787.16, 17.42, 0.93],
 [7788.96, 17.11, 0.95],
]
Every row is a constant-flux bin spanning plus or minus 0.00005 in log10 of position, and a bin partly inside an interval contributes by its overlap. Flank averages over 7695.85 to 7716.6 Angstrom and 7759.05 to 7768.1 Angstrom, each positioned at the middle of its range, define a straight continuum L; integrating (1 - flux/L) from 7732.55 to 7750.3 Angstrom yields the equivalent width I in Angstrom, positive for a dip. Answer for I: -2.0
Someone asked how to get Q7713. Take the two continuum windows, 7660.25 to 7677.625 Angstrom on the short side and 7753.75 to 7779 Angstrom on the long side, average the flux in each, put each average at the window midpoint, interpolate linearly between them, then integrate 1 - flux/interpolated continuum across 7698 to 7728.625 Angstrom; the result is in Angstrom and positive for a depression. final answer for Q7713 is -4.18 Angstrom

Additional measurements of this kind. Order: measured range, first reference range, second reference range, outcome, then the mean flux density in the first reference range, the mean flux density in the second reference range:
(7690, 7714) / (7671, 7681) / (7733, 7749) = -1.3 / 18.9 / 21.9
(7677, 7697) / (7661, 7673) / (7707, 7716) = 2.4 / 18.7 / 25.5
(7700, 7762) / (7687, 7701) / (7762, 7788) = -4.3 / 20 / 17.9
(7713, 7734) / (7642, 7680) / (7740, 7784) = -2.3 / 18.5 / 18.4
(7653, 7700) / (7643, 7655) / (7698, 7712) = 1.2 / 18.1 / 20.8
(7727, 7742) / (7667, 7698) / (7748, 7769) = -3.0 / 19.1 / 17.8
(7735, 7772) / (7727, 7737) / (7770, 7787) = 0.4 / 20.8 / 17.9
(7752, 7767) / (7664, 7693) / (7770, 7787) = 0.5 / 19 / 17.9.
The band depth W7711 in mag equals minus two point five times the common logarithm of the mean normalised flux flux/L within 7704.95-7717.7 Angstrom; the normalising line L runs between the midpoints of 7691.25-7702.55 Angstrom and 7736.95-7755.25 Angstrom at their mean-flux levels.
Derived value -0.20 mag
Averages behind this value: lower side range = 20.1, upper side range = 20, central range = 24.1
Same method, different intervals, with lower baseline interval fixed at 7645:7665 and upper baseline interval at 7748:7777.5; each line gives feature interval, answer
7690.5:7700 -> -0.13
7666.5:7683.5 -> -0.03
